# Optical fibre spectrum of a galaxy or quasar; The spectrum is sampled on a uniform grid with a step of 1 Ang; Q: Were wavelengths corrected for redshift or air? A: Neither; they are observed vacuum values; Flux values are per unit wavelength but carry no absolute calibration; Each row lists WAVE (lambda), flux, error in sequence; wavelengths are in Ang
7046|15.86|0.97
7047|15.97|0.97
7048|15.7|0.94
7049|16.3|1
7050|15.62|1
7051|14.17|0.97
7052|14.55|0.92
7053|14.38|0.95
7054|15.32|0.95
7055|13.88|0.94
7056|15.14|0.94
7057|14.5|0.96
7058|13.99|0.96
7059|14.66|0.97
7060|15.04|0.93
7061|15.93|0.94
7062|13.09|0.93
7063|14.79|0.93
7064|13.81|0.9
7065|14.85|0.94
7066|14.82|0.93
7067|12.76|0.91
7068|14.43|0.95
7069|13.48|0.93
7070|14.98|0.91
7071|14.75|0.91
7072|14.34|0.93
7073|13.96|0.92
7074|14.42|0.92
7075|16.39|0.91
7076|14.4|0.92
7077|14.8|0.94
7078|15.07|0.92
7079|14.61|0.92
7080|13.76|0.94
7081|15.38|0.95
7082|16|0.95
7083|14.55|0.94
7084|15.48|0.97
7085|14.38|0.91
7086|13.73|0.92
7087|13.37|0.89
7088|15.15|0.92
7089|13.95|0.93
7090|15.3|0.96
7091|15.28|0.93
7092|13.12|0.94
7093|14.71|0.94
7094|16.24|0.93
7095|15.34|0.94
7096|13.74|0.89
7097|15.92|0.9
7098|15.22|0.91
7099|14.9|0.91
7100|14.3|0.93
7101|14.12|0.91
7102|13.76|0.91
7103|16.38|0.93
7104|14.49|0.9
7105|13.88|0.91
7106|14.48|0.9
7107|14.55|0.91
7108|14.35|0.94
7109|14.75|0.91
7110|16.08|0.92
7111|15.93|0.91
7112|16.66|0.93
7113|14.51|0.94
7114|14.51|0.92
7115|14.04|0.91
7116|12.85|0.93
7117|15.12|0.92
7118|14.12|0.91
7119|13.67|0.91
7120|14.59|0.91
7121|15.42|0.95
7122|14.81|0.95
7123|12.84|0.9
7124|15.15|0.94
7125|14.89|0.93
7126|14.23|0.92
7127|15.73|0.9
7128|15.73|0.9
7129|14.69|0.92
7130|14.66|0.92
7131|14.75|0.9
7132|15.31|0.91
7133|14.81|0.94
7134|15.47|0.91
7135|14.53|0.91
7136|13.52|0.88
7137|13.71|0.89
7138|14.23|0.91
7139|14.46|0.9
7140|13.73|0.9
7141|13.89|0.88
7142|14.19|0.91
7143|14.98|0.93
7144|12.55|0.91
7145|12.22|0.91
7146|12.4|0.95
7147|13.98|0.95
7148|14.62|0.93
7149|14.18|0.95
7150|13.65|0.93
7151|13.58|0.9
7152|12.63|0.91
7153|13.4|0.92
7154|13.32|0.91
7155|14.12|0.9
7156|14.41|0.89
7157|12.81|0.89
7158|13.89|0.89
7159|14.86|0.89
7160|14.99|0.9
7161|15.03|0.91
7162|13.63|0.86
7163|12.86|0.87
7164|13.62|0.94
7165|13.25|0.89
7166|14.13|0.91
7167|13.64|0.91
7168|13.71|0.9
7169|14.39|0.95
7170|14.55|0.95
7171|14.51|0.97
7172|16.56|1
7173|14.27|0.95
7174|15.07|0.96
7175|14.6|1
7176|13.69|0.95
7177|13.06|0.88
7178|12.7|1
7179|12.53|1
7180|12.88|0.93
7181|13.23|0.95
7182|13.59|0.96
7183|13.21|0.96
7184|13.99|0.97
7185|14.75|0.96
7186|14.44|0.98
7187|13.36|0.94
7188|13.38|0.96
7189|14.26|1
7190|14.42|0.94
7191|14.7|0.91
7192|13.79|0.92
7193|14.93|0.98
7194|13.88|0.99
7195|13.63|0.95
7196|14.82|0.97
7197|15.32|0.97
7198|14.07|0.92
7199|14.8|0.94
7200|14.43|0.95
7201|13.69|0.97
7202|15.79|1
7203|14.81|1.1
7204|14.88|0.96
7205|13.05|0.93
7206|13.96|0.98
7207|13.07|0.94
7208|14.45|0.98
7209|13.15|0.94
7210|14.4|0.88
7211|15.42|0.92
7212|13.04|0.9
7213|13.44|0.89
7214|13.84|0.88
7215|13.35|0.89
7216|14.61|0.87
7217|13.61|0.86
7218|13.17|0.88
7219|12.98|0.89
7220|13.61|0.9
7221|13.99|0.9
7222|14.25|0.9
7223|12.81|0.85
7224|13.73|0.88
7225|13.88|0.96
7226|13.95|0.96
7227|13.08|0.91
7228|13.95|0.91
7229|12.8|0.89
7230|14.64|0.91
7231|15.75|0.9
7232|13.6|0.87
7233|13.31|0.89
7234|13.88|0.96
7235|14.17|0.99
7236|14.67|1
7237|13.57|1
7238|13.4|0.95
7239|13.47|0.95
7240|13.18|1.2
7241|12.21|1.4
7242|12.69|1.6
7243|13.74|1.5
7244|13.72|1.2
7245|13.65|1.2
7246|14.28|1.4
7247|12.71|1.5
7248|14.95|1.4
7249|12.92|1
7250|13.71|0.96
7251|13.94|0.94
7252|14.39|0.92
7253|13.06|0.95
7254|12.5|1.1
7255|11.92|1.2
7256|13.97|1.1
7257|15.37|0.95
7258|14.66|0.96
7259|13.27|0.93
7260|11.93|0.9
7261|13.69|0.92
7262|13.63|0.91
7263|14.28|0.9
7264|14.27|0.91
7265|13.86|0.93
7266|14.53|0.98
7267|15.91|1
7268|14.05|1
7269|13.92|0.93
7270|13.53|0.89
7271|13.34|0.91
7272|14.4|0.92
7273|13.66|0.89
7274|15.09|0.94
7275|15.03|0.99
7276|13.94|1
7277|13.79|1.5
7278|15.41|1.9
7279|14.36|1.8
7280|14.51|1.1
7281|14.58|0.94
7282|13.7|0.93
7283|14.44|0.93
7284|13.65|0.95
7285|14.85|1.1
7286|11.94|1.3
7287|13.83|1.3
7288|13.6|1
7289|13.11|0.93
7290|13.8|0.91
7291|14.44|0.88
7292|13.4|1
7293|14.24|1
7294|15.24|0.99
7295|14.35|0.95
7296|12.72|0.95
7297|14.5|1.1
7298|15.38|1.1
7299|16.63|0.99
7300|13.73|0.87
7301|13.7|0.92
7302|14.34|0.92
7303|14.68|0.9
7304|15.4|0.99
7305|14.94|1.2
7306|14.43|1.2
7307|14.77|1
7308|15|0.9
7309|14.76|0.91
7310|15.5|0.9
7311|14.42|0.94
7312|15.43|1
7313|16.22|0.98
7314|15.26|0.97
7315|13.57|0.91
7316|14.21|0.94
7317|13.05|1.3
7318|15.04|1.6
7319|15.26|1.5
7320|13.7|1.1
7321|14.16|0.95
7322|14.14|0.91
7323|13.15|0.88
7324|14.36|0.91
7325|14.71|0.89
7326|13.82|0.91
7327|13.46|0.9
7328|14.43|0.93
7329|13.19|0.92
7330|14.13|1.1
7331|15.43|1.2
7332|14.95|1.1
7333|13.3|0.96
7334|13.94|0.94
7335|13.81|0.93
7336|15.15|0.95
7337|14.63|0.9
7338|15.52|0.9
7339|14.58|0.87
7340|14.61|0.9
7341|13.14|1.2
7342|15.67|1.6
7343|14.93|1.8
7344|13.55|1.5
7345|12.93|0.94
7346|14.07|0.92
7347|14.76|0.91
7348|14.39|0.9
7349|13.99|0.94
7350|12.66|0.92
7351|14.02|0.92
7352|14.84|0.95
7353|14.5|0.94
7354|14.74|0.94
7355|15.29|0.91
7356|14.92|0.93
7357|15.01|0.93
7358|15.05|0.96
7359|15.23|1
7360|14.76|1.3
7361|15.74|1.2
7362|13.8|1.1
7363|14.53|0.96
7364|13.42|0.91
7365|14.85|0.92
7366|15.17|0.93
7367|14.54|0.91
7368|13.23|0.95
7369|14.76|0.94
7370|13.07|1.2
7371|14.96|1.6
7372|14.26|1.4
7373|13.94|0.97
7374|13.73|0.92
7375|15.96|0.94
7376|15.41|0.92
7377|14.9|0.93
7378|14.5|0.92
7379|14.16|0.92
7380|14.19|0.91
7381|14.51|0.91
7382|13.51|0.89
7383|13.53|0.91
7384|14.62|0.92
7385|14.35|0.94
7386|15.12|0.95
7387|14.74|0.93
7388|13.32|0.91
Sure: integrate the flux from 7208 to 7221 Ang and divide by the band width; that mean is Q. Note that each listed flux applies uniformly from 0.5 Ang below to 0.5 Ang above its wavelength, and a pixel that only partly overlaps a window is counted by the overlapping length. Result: 13.8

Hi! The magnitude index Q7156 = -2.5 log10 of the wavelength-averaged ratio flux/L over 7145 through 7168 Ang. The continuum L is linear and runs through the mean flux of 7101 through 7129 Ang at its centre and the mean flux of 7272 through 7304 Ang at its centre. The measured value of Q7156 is 0.07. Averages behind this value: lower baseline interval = 14.7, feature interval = 13.7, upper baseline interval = 14.2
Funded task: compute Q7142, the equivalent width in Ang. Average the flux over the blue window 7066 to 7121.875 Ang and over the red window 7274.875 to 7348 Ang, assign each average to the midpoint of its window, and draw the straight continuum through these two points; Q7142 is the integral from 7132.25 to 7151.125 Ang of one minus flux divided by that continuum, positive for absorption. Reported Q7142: 0.8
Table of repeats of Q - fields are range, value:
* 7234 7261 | 13.5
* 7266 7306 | 14.3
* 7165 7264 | 13.9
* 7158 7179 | 14.1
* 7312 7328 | 14.3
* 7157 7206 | 14.1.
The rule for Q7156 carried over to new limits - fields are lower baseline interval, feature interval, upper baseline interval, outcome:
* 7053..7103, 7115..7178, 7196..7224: 0.01 mag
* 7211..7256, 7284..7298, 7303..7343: 0.02 mag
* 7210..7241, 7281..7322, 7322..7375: -0.02 mag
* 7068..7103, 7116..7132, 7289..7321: 0.00 mag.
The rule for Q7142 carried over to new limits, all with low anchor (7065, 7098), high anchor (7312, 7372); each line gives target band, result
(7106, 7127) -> -0.1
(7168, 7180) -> 0.4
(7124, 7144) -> 0.0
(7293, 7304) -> -0.1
